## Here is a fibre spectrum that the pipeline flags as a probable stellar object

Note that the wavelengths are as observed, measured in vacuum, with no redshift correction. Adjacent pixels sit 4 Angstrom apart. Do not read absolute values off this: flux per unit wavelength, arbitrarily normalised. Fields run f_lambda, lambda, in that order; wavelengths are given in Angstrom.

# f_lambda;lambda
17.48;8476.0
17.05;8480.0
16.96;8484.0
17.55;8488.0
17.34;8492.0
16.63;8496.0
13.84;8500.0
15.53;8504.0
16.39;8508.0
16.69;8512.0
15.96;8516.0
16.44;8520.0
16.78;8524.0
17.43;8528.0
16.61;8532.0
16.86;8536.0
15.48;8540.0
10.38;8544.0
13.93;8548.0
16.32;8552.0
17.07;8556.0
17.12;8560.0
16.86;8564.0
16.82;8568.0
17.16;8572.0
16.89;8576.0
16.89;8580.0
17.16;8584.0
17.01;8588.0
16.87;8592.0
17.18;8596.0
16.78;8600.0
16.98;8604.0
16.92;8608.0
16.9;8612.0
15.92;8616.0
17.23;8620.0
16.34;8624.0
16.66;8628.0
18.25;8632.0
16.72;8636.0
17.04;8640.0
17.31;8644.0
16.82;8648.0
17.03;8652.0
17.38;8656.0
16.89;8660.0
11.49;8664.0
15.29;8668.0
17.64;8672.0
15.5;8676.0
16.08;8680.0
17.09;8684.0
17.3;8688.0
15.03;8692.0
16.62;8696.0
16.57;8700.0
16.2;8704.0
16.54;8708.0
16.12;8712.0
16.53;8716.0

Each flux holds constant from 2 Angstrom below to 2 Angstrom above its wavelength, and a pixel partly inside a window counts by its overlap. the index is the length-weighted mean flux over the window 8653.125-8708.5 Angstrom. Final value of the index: 16.1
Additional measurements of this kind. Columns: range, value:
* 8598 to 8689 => 16.6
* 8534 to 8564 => 15.4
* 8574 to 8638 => 16.9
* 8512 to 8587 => 16.3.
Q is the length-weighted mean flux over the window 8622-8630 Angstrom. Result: 16.5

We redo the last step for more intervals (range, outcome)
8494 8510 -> 15.6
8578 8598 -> 17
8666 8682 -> 16.1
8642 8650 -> 17.1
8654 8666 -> 15.3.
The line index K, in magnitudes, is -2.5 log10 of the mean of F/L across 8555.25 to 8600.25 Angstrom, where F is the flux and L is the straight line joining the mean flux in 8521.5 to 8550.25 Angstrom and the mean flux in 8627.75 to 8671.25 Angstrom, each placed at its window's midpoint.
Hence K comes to -0.08 mag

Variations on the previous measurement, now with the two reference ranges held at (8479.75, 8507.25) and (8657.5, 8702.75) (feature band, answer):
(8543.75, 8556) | 0.12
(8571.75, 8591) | -0.05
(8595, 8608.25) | -0.05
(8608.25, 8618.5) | -0.03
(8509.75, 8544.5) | 0.01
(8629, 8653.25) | -0.07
